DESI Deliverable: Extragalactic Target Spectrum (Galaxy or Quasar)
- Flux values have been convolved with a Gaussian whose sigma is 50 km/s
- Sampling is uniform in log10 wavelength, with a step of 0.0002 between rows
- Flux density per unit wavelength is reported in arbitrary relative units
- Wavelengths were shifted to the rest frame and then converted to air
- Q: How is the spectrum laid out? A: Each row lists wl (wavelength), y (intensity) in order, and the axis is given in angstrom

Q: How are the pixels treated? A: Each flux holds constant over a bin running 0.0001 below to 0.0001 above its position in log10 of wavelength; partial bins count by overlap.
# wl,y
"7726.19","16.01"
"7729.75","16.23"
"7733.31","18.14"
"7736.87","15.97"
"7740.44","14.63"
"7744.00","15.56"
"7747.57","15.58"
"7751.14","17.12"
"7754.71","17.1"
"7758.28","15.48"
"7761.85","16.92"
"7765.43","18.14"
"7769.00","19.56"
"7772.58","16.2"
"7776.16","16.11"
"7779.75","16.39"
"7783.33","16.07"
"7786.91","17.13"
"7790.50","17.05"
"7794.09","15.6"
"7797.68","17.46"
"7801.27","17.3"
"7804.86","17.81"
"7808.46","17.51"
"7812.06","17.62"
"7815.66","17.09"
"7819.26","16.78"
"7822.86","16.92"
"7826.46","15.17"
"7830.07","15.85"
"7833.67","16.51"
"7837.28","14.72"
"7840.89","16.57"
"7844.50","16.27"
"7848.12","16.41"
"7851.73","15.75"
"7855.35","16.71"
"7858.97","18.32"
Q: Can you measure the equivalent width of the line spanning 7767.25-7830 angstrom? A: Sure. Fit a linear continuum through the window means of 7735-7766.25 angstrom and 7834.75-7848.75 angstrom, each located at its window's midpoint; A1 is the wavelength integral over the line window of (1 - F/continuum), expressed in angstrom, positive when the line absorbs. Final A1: -3.1 angstrom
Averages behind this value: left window 16.2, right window 16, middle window 16.9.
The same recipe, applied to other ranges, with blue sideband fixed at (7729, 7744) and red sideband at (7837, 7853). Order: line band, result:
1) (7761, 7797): -1.80 angstrom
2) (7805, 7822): -1.26 angstrom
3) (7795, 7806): -0.85 angstrom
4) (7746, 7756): -0.28 angstrom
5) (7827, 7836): 0.07 angstrom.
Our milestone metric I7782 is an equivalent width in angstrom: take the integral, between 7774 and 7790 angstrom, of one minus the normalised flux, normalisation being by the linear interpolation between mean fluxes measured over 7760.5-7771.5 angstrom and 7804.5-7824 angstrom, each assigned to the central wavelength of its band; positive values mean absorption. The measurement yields 1.2 angstrom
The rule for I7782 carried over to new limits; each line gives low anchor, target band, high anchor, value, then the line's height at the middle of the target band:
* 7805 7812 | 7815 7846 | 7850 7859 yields 1.7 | 17.1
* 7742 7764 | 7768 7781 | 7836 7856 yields -0.5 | 16.3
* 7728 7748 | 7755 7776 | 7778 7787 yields -1.1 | 16.3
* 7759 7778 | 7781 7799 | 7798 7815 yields 0.8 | 17.4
